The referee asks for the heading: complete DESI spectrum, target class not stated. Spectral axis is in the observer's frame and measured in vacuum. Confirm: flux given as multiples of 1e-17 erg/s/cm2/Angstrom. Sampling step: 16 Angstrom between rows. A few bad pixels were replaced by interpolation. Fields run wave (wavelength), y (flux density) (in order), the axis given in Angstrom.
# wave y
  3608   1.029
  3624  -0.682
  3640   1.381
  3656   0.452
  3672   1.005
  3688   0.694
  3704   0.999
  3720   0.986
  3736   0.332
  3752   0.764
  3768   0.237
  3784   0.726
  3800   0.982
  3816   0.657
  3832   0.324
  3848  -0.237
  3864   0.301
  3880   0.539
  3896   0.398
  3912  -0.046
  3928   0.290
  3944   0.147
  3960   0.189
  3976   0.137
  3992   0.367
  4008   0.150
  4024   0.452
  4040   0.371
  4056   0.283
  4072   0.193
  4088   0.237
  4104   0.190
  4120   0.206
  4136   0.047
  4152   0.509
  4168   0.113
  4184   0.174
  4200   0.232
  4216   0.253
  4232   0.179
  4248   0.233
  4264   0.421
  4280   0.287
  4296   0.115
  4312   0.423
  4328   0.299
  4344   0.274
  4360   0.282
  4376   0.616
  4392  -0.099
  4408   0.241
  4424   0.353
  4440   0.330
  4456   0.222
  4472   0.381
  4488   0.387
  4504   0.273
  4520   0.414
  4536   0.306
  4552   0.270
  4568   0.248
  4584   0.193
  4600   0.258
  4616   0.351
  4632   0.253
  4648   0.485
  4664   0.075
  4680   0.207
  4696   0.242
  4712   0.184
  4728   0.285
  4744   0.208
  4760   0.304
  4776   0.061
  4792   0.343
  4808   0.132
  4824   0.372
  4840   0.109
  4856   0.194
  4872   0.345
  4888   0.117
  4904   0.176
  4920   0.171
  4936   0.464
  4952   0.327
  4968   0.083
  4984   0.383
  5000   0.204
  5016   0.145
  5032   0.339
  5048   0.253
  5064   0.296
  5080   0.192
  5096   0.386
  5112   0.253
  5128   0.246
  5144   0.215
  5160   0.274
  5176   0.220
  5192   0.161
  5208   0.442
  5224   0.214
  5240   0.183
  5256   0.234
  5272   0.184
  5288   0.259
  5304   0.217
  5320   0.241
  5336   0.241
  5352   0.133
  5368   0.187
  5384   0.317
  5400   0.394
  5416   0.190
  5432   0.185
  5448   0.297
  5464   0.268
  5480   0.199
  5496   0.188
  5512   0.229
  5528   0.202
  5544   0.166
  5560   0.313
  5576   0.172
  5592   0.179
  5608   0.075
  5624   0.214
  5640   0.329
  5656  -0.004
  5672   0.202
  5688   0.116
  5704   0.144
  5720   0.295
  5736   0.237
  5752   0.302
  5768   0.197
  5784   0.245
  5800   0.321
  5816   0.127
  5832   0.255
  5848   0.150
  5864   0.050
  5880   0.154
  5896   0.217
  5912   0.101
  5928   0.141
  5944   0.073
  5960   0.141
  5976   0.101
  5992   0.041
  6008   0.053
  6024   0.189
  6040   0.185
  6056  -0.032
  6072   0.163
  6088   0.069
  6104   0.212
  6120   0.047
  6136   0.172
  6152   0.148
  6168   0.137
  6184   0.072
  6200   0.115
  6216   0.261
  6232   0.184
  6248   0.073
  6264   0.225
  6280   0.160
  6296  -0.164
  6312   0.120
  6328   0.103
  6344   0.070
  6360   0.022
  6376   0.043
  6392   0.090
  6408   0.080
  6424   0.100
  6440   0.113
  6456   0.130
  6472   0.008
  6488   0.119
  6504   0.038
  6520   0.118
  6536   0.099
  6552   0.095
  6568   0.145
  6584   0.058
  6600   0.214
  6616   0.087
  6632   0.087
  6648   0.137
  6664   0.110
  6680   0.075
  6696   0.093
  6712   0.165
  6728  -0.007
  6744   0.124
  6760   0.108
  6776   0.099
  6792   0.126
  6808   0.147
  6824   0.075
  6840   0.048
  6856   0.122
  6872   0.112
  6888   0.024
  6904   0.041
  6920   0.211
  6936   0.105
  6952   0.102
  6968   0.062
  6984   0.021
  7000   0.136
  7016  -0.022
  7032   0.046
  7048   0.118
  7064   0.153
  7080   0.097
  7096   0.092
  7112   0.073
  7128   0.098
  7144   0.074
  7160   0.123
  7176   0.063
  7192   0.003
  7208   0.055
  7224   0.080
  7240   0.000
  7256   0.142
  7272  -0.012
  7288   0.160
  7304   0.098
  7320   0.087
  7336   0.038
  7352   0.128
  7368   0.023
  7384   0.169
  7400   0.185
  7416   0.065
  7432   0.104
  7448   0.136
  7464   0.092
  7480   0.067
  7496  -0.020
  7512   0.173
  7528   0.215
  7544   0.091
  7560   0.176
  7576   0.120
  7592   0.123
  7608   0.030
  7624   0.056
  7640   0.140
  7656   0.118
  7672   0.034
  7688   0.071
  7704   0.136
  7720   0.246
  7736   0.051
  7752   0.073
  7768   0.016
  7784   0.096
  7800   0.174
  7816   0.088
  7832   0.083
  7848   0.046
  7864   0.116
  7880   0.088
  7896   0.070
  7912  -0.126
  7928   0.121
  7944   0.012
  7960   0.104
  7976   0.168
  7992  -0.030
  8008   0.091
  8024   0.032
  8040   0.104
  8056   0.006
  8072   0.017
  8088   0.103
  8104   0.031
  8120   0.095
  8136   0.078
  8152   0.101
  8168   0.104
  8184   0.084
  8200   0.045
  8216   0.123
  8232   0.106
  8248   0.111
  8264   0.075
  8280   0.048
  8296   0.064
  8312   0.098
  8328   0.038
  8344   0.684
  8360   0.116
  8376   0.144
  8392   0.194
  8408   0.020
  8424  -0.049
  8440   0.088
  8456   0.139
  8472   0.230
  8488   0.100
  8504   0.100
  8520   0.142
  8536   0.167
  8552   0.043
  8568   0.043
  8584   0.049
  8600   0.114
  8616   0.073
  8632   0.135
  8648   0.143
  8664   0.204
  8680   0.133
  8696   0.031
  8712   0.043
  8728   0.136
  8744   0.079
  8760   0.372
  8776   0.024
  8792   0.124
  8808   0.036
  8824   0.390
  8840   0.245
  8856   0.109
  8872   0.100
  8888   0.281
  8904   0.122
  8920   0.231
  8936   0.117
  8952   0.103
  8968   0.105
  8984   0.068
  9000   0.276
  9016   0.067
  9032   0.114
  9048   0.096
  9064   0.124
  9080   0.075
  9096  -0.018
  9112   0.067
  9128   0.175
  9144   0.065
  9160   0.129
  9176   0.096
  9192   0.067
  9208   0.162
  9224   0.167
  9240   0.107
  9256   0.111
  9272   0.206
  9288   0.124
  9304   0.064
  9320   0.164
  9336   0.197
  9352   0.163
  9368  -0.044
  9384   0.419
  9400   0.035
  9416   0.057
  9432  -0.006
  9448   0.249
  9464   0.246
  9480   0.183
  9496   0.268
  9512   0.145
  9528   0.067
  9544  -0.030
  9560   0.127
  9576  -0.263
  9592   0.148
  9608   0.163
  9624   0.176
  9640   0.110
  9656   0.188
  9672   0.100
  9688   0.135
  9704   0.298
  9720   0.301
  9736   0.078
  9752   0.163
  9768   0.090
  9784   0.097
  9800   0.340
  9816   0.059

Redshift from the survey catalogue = 1.238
